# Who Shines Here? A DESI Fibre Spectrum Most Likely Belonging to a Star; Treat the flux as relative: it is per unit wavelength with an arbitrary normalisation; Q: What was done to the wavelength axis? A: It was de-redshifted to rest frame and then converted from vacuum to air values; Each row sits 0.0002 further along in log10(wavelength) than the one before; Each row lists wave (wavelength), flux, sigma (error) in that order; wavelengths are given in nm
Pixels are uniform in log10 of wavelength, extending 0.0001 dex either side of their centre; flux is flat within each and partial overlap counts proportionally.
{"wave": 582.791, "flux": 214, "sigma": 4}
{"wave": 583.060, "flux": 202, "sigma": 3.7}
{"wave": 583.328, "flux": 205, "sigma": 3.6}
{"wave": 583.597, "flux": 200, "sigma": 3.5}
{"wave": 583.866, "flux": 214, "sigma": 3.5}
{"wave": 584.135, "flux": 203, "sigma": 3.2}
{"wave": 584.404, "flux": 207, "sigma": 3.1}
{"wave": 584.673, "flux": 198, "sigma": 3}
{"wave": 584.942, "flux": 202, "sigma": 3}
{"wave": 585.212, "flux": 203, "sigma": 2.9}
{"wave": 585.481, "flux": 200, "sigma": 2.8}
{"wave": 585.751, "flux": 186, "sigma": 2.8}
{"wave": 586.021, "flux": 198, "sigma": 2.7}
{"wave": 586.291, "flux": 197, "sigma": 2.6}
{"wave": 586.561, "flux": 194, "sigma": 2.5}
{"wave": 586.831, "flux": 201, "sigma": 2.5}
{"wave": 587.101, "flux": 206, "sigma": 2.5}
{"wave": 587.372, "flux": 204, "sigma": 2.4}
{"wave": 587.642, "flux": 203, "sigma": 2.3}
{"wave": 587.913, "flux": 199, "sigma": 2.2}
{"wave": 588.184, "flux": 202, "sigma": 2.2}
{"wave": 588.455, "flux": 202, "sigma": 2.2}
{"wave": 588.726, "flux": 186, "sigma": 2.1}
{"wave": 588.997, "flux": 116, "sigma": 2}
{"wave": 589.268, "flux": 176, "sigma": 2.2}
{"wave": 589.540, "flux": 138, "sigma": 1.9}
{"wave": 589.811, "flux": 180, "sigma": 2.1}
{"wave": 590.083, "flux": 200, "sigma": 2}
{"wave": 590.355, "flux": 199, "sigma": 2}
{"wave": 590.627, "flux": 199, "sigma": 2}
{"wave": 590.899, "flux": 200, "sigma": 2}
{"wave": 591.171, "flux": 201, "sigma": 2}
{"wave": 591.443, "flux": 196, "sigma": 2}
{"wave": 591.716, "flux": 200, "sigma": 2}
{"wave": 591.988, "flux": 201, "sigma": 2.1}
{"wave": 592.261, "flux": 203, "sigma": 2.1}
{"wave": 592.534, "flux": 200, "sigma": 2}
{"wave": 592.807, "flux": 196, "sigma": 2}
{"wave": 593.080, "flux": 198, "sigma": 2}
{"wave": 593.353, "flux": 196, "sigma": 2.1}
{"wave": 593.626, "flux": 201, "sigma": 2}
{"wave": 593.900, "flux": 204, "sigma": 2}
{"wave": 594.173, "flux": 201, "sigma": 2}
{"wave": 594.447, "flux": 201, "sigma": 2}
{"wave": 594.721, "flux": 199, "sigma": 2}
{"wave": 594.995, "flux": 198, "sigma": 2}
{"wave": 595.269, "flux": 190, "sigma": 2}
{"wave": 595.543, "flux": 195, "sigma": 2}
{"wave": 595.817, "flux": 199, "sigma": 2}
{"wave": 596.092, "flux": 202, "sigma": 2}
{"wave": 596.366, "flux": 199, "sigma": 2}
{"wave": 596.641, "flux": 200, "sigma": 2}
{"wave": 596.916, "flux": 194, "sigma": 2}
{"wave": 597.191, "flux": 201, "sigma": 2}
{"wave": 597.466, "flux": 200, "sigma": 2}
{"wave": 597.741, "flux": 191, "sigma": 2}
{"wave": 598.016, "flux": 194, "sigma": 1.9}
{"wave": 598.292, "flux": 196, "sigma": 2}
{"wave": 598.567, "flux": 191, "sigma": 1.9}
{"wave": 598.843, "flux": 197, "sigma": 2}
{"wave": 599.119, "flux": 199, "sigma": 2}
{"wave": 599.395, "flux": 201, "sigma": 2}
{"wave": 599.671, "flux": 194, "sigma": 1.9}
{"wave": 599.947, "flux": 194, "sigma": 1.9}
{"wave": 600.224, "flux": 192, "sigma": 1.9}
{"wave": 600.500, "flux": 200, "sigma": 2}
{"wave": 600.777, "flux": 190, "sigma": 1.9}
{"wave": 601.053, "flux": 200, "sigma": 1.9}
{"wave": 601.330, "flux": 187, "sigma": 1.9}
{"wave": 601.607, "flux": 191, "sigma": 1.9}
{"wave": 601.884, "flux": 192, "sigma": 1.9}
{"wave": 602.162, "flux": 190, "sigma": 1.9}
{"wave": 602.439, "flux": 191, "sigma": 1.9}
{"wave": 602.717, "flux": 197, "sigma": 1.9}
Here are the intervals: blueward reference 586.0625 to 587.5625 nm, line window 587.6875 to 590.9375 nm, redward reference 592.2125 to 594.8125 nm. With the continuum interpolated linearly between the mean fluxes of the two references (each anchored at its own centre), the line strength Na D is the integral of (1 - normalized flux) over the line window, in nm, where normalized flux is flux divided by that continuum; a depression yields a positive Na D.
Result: 0.28 nm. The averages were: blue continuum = 200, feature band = 183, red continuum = 200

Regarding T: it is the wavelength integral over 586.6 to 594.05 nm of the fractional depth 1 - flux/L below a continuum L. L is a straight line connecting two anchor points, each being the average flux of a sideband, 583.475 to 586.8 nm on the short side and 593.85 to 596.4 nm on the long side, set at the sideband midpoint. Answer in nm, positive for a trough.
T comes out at 0.243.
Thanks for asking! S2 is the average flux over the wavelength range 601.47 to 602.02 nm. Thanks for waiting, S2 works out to 192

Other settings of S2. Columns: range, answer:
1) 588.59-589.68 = 154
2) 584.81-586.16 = 198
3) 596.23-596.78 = 199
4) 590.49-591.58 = 199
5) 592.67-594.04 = 199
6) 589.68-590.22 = 190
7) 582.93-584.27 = 205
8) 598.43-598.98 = 194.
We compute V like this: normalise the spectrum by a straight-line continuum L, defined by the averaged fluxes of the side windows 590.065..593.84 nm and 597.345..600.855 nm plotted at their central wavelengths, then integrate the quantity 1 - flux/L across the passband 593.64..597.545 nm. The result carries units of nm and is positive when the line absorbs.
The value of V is -0.03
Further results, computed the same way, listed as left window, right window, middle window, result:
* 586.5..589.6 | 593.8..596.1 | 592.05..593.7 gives -0.03 nm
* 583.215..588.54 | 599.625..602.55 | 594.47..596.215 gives -0.01 nm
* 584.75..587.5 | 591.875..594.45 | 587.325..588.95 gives 0.04 nm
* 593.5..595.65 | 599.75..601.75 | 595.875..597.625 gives -0.02 nm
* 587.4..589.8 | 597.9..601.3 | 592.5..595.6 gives -0.18 nm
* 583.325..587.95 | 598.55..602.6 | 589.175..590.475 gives 0.13 nm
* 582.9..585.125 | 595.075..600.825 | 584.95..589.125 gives 0.18 nm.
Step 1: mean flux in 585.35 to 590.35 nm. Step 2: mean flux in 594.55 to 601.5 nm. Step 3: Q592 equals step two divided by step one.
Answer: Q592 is 1.04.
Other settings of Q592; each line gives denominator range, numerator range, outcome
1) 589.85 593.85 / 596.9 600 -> 0.99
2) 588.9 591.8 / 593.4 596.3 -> 1.09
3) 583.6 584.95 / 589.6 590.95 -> 0.94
